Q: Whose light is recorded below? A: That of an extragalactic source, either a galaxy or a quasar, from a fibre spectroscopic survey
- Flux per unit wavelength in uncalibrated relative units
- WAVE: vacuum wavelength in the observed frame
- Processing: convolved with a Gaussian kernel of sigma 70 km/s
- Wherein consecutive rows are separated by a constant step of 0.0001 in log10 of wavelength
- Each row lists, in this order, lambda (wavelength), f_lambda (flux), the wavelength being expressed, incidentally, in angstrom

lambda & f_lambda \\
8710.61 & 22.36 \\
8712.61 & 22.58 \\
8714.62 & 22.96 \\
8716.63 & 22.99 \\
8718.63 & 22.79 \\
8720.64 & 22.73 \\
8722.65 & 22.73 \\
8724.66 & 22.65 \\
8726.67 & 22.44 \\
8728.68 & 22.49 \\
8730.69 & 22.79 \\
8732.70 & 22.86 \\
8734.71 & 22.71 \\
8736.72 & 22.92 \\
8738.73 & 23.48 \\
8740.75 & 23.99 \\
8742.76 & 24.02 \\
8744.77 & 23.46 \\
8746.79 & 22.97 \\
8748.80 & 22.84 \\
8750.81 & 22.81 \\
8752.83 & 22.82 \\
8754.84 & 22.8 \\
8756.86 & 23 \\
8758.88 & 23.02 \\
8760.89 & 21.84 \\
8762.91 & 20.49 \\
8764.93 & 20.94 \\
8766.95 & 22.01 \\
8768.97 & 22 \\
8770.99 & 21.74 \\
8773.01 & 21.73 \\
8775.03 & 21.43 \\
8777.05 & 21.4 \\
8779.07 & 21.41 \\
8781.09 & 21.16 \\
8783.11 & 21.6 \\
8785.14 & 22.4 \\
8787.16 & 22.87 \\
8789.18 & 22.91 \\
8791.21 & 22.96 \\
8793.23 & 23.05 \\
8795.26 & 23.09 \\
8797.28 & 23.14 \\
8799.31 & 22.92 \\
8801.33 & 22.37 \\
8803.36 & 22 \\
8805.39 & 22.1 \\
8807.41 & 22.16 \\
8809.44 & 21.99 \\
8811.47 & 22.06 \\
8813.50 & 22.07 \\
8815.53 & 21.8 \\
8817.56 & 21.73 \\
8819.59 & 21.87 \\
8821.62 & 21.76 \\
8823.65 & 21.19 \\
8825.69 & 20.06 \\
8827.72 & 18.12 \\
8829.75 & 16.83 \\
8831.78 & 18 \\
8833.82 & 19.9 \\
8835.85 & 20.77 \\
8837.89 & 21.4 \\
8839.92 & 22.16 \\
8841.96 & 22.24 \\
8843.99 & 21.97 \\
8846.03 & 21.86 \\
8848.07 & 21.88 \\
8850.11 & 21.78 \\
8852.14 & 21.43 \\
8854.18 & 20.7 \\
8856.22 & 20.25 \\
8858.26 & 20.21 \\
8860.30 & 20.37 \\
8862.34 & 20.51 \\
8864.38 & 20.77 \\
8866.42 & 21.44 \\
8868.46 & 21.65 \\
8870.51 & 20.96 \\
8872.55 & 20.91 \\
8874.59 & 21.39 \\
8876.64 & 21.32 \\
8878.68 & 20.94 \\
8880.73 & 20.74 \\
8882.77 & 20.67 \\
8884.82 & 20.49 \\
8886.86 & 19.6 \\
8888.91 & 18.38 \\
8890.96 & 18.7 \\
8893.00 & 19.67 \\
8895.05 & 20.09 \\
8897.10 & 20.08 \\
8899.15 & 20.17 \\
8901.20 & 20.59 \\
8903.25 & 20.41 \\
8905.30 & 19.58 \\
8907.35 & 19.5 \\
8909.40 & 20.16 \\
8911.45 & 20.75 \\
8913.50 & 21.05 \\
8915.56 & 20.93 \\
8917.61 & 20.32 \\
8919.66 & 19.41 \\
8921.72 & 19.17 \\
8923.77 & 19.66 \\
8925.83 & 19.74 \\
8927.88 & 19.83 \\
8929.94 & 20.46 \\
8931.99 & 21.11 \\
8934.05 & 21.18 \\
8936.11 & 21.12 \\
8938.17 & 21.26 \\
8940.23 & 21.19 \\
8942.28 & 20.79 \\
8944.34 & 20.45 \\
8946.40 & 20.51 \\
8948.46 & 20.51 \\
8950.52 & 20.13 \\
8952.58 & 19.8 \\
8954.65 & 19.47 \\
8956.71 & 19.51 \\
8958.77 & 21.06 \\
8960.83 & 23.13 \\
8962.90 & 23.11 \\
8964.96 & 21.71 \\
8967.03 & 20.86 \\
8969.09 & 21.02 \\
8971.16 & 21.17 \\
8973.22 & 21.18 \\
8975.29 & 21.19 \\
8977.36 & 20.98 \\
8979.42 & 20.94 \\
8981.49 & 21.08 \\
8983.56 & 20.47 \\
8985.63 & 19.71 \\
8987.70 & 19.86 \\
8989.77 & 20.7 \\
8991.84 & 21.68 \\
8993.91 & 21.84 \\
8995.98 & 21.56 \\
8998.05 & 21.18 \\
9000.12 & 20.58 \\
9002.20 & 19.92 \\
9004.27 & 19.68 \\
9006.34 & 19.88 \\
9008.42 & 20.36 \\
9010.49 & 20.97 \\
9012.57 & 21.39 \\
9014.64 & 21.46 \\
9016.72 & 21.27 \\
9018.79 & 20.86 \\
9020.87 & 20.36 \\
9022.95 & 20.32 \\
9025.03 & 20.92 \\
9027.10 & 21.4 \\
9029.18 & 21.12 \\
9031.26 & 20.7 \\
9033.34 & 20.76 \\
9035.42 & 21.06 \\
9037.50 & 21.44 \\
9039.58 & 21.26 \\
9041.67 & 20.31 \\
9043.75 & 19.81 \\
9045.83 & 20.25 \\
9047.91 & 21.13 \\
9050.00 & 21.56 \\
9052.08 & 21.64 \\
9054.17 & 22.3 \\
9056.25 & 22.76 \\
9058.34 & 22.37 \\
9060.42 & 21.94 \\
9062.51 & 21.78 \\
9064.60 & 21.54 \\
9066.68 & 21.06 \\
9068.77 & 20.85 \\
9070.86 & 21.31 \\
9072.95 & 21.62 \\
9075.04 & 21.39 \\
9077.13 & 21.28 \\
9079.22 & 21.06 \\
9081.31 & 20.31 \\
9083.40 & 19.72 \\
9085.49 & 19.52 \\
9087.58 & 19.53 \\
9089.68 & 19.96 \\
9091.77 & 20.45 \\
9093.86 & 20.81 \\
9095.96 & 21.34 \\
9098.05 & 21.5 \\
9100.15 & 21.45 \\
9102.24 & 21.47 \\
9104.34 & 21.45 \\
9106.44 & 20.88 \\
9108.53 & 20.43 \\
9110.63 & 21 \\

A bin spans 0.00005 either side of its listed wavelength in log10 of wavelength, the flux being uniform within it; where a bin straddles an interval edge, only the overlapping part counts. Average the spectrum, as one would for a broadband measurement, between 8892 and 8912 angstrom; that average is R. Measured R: 20.1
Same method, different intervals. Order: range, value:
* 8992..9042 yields 20.9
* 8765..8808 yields 22.2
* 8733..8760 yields 23.1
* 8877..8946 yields 20.3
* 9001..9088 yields 21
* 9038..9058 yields 21.3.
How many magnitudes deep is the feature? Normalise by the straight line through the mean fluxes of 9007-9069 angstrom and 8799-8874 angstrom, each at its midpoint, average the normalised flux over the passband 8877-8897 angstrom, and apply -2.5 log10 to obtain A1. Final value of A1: 0.06 mag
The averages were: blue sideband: 21.1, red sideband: 21.2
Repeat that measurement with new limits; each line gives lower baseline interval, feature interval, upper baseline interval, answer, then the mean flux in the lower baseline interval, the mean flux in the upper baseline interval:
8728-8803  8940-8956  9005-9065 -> 0.07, 22.5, 21.1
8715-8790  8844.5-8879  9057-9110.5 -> 0.05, 22.5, 21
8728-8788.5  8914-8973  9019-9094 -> 0.04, 22.4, 21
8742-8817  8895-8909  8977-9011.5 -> 0.07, 22.3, 20.7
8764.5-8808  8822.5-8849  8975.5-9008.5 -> 0.07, 22.2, 20.7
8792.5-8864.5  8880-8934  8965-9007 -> 0.05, 21.3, 20.8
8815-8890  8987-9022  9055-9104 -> 0.01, 20.7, 21.1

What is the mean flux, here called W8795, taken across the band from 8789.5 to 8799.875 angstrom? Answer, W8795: 23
